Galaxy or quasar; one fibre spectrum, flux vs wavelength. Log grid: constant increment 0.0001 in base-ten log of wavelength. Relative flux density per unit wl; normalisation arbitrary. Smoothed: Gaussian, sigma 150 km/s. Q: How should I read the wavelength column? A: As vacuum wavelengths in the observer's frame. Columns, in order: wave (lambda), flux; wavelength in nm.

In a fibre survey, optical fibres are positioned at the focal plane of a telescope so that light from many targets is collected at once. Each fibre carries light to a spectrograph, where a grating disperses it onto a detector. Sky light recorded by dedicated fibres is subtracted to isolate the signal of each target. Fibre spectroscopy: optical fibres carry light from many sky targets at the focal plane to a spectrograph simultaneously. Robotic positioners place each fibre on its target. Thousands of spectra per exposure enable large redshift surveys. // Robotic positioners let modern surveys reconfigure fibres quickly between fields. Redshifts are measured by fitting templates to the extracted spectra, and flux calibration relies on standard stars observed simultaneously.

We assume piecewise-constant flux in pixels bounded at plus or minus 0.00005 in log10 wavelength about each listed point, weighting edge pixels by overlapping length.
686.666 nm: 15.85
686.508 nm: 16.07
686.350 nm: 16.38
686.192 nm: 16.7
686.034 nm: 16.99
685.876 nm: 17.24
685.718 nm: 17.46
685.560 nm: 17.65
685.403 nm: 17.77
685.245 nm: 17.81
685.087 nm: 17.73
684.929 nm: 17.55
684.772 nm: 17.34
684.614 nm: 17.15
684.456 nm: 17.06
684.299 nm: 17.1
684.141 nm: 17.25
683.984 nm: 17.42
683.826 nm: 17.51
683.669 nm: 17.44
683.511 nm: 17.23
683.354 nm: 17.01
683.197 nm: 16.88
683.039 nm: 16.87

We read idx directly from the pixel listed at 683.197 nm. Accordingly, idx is 16.88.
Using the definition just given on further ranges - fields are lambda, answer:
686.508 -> 16.07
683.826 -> 17.51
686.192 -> 16.7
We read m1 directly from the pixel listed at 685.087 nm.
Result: 17.73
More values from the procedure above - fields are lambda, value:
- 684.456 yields 17.06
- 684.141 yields 17.25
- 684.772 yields 17.34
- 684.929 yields 17.55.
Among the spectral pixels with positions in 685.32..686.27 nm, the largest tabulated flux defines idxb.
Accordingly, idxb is 17.77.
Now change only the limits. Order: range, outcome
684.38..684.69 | 17.15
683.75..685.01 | 17.55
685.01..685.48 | 17.81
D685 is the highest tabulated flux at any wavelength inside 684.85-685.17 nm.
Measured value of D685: 17.73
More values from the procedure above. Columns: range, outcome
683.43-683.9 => 17.51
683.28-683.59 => 17.23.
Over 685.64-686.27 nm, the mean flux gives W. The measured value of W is 17.1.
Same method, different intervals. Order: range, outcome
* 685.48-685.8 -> 17.6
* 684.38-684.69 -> 17.1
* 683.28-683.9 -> 17.3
